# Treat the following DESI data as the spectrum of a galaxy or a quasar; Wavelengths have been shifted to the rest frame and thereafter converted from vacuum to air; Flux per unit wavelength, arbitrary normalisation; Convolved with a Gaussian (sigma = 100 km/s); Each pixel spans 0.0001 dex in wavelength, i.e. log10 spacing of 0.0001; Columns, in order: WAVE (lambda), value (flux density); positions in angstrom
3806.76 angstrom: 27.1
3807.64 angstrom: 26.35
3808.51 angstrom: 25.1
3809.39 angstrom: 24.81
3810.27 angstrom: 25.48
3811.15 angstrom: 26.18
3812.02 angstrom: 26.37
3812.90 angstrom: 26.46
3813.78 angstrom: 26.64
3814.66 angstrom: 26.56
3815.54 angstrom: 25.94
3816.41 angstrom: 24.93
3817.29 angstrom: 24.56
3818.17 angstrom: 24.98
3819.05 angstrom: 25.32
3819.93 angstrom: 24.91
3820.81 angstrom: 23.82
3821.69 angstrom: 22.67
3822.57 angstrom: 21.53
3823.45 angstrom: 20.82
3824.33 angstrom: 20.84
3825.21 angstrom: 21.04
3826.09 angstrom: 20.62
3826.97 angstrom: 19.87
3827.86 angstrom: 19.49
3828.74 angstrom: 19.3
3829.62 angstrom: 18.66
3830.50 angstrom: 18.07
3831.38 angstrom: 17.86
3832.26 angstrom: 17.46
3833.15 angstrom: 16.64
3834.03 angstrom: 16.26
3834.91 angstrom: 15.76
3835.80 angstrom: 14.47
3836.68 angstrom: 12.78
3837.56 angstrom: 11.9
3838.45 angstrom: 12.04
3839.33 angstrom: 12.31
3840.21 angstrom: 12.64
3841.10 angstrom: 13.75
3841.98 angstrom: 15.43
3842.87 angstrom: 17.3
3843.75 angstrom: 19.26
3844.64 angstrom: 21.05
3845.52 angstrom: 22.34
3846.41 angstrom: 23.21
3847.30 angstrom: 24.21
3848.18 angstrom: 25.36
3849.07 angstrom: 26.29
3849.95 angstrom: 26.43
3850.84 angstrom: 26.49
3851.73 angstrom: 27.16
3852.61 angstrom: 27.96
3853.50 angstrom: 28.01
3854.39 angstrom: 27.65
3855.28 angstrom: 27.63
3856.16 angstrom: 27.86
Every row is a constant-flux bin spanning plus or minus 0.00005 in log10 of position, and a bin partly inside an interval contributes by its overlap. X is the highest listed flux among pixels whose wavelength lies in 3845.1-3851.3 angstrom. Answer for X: 26.49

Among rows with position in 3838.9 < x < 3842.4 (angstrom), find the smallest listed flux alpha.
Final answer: 12.31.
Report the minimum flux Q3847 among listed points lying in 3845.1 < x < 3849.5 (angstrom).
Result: 22.34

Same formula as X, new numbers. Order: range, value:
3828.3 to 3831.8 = 19.3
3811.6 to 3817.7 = 26.64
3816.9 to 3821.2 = 25.32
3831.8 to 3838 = 17.46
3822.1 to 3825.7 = 21.53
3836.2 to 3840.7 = 12.78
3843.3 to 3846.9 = 23.21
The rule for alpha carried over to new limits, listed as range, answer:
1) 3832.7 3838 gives 11.9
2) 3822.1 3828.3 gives 19.49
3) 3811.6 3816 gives 25.94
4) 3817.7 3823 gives 21.53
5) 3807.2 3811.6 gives 24.81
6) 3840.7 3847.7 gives 13.75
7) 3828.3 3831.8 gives 17.86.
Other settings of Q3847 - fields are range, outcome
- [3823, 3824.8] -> 20.82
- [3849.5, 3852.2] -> 26.43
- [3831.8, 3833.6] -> 16.64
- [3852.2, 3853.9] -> 27.96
